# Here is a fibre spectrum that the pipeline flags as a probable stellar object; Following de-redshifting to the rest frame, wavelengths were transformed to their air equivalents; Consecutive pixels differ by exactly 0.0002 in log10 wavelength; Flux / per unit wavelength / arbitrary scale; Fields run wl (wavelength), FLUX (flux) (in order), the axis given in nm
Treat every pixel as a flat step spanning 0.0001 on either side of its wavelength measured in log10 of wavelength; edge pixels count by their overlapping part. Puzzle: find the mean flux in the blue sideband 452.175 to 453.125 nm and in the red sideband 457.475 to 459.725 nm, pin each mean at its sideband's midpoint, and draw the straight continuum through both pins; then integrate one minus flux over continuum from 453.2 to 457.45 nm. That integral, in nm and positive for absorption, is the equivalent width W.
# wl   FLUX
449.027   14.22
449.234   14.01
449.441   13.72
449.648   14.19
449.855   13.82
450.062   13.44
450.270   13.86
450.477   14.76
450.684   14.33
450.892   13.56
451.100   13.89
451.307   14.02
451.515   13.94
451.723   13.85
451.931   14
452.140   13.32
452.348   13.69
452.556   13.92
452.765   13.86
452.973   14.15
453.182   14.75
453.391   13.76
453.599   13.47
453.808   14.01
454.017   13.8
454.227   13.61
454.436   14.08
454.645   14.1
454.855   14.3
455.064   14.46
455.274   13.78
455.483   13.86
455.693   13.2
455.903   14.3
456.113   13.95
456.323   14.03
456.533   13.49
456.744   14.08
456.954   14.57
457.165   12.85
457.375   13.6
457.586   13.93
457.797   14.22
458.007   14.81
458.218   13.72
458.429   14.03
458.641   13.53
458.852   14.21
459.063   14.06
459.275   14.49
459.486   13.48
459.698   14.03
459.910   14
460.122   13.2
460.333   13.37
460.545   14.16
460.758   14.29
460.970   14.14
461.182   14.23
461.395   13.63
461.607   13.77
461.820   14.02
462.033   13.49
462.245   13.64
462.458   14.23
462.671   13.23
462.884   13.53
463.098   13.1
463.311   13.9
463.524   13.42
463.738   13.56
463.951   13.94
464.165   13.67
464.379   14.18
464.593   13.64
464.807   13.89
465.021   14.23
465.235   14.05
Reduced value 0.03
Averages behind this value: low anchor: 13.9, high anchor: 14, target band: 13.9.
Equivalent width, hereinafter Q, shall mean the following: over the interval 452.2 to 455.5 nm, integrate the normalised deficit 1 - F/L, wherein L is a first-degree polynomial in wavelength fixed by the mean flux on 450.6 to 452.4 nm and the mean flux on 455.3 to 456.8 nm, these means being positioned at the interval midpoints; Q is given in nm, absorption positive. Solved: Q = -0.03 nm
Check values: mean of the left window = 13.8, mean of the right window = 13.8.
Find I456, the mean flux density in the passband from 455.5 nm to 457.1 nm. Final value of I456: 13.9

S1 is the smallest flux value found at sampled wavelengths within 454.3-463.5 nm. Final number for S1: 12.85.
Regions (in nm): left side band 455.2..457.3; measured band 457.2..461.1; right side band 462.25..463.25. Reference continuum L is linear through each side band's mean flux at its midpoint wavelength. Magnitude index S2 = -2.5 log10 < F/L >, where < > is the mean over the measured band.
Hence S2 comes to -0.02 mag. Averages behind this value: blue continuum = 13.8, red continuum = 13.5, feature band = 13.9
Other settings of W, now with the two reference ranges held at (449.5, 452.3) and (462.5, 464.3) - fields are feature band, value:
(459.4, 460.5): 0.00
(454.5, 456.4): -0.03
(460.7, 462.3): -0.03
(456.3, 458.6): -0.03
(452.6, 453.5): -0.02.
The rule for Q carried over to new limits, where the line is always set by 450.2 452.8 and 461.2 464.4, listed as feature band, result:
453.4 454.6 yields 0.01 nm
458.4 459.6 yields -0.02 nm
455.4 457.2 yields 0.00 nm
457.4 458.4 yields -0.02 nm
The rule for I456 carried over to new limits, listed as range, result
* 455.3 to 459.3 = 13.9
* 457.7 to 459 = 14.1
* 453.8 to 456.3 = 14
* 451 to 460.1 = 13.9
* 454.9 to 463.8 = 13.9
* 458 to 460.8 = 13.9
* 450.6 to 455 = 13.9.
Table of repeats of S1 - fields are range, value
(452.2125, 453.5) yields 13.69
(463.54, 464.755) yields 13.56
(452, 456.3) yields 13.2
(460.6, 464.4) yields 13.1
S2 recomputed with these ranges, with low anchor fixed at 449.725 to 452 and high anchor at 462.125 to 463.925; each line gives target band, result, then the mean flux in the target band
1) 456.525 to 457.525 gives 0.003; 13.7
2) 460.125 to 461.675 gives -0.019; 13.9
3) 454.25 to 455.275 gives -0.023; 14.1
